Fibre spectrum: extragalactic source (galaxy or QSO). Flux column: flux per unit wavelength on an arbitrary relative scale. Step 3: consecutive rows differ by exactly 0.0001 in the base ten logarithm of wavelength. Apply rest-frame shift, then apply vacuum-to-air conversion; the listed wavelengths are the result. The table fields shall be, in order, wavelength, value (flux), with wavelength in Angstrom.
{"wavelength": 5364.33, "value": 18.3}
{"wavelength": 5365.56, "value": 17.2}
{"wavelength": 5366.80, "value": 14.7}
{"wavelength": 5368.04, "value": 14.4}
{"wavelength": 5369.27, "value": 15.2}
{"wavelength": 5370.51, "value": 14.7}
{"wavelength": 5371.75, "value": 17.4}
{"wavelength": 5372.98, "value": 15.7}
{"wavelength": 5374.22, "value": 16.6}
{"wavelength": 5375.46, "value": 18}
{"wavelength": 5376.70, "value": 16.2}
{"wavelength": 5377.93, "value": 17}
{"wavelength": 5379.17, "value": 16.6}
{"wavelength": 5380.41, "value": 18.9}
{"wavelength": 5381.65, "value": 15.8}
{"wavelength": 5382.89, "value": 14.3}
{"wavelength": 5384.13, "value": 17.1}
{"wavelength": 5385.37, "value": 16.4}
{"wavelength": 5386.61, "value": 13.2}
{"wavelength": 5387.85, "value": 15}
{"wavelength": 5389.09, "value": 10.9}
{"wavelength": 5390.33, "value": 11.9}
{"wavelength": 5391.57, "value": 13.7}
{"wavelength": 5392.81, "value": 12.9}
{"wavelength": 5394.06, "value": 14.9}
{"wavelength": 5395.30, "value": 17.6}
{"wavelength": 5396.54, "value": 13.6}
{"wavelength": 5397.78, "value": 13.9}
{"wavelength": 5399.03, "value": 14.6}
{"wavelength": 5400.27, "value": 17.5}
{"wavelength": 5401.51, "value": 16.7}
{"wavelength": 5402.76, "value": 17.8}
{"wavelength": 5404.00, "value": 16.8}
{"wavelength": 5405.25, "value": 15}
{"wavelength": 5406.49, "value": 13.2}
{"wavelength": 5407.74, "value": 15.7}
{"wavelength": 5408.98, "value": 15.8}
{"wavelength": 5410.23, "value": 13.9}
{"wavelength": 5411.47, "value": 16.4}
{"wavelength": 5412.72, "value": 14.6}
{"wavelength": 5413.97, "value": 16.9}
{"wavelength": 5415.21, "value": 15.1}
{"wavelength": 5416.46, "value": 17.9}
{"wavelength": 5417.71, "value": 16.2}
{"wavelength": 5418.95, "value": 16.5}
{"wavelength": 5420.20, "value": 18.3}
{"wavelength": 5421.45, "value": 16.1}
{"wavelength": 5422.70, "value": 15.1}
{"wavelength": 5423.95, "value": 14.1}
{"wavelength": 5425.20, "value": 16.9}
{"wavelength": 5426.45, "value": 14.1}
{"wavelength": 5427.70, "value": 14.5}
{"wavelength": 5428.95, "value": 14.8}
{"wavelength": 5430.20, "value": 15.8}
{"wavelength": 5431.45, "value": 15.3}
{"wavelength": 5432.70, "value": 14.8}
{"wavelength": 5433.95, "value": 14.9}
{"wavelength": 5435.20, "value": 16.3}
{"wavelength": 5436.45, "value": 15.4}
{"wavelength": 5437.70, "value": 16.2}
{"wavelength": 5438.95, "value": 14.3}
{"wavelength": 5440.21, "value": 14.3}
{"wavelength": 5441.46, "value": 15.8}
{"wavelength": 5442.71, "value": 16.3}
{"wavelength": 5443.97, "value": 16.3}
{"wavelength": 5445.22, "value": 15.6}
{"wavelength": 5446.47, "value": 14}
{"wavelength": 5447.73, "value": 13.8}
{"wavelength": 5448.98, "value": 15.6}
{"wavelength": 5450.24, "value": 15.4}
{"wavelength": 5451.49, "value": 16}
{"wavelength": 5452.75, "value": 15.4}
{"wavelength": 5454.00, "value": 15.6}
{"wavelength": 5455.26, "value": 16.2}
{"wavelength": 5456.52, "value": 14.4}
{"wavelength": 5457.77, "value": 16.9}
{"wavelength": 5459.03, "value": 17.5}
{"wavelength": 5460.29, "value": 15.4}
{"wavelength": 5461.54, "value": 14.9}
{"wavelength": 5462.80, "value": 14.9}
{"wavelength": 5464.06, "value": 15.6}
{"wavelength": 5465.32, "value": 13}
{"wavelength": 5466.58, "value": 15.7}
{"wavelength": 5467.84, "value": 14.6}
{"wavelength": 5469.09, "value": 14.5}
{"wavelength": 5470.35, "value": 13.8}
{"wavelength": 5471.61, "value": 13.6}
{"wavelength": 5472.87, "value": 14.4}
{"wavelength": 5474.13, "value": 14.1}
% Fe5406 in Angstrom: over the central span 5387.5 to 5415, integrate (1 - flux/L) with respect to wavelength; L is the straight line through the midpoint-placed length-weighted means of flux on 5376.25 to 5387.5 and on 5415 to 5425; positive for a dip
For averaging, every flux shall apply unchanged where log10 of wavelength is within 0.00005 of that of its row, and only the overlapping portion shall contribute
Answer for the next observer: 2.1 Angstrom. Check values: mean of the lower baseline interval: 16.1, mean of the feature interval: 15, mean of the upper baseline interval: 16.2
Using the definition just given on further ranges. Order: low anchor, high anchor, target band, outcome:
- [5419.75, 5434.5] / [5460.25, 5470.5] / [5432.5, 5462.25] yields -0.91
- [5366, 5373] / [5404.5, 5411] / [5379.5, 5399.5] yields 0.50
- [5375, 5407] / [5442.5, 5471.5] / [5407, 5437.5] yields -0.68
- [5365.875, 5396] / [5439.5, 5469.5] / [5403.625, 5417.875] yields -0.21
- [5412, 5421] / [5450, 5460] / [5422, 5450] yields 1.74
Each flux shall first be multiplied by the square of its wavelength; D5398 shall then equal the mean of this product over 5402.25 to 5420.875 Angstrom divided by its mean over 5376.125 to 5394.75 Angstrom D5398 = 1.08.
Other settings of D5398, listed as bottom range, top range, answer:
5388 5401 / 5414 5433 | 1.12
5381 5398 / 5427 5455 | 1.08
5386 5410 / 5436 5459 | 1.07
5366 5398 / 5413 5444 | 1.04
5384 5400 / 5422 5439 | 1.08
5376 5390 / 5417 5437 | 1.02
